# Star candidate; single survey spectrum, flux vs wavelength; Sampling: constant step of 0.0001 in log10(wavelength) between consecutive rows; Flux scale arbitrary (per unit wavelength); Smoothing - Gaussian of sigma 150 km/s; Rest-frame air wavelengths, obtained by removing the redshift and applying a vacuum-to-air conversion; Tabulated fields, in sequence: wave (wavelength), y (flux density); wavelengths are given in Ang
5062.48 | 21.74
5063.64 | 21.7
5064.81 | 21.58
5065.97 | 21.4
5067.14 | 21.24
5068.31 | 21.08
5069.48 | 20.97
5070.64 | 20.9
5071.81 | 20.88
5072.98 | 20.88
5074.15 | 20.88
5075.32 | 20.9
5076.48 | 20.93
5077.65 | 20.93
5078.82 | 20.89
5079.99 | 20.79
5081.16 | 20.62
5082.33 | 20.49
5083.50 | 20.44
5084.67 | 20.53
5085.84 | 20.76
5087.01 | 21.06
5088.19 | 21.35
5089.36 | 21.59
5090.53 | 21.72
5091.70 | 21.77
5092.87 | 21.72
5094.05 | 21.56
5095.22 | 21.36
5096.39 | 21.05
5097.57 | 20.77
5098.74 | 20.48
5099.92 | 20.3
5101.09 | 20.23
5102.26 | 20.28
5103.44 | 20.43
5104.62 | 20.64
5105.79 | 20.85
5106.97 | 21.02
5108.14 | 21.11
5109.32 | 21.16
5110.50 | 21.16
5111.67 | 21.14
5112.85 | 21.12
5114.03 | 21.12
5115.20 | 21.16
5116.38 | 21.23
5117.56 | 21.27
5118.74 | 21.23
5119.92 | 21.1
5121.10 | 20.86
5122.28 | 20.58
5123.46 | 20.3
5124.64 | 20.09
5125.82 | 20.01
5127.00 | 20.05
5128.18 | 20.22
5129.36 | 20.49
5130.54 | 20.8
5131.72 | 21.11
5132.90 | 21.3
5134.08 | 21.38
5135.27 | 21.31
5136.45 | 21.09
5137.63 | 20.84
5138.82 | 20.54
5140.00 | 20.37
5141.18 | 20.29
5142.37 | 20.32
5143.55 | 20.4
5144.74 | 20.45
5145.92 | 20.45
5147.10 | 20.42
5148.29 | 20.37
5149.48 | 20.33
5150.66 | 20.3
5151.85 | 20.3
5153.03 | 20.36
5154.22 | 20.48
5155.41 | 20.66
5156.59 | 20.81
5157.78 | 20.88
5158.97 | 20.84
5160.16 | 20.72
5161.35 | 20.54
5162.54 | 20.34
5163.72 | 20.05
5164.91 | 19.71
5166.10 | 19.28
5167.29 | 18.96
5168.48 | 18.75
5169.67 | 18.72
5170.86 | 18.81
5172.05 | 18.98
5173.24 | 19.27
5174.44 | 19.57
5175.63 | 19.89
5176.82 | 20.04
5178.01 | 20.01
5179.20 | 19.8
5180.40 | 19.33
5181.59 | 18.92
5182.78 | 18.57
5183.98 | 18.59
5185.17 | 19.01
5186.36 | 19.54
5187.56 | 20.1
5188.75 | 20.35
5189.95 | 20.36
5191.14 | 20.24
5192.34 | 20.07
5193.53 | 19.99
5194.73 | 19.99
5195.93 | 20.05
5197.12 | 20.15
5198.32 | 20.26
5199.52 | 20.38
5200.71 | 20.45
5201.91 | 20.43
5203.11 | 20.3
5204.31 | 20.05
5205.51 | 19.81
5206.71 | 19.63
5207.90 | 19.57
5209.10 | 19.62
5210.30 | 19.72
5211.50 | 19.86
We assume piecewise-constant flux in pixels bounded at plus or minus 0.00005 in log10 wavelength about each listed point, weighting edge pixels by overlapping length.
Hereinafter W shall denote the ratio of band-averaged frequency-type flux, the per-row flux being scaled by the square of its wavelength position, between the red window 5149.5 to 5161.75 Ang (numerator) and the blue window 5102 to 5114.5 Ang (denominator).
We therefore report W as 1.0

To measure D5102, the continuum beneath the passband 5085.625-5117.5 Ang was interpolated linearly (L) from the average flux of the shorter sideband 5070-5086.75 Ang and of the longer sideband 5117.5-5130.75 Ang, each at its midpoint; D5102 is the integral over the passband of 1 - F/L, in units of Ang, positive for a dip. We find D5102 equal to -0.59 Ang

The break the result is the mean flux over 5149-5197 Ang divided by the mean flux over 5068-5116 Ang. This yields 0.9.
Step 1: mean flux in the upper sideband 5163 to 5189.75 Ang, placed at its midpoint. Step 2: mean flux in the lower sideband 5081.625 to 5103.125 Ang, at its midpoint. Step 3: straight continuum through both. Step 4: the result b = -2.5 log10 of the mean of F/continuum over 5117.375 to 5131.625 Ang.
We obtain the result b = -0.01 mag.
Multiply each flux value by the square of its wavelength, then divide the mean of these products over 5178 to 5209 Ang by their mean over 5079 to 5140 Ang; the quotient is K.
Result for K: 0.98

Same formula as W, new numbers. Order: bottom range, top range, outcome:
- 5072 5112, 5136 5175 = 0.99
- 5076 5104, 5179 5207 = 0.99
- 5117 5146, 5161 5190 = 0.96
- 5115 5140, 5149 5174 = 0.97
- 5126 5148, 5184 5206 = 0.99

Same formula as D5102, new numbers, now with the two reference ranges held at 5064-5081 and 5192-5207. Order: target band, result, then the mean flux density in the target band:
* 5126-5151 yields -0.1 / 20.6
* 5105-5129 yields -0.1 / 20.8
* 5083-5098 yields -0.2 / 21.2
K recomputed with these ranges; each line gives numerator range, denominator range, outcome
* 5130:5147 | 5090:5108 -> 1.01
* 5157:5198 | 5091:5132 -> 0.97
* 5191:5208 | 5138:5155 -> 1.01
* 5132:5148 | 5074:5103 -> 1.01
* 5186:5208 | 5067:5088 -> 1.01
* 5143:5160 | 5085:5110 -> 1.00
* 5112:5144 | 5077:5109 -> 1.01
